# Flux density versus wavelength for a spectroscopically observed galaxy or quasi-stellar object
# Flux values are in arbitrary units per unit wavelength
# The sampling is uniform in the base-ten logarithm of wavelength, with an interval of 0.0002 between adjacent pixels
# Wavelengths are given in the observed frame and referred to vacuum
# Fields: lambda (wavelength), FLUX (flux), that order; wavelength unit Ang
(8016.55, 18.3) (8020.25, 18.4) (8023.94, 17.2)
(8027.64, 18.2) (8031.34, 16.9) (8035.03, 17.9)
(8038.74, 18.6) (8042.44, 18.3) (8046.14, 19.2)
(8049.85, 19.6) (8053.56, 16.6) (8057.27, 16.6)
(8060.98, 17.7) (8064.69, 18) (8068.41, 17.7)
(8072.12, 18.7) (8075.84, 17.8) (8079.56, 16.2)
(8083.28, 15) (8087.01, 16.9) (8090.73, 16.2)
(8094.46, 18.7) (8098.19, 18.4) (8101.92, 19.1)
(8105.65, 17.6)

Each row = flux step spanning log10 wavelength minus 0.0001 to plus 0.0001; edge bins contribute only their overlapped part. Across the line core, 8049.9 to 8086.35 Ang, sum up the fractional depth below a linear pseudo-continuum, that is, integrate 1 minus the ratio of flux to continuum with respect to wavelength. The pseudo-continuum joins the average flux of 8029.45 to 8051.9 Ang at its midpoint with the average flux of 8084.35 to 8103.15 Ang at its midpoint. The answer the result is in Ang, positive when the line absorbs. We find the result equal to 1.6 Ang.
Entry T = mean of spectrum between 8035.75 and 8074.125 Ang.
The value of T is 18.1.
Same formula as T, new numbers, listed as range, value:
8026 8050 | 18.3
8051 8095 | 17.2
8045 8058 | 18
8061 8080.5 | 17.8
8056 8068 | 17.5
